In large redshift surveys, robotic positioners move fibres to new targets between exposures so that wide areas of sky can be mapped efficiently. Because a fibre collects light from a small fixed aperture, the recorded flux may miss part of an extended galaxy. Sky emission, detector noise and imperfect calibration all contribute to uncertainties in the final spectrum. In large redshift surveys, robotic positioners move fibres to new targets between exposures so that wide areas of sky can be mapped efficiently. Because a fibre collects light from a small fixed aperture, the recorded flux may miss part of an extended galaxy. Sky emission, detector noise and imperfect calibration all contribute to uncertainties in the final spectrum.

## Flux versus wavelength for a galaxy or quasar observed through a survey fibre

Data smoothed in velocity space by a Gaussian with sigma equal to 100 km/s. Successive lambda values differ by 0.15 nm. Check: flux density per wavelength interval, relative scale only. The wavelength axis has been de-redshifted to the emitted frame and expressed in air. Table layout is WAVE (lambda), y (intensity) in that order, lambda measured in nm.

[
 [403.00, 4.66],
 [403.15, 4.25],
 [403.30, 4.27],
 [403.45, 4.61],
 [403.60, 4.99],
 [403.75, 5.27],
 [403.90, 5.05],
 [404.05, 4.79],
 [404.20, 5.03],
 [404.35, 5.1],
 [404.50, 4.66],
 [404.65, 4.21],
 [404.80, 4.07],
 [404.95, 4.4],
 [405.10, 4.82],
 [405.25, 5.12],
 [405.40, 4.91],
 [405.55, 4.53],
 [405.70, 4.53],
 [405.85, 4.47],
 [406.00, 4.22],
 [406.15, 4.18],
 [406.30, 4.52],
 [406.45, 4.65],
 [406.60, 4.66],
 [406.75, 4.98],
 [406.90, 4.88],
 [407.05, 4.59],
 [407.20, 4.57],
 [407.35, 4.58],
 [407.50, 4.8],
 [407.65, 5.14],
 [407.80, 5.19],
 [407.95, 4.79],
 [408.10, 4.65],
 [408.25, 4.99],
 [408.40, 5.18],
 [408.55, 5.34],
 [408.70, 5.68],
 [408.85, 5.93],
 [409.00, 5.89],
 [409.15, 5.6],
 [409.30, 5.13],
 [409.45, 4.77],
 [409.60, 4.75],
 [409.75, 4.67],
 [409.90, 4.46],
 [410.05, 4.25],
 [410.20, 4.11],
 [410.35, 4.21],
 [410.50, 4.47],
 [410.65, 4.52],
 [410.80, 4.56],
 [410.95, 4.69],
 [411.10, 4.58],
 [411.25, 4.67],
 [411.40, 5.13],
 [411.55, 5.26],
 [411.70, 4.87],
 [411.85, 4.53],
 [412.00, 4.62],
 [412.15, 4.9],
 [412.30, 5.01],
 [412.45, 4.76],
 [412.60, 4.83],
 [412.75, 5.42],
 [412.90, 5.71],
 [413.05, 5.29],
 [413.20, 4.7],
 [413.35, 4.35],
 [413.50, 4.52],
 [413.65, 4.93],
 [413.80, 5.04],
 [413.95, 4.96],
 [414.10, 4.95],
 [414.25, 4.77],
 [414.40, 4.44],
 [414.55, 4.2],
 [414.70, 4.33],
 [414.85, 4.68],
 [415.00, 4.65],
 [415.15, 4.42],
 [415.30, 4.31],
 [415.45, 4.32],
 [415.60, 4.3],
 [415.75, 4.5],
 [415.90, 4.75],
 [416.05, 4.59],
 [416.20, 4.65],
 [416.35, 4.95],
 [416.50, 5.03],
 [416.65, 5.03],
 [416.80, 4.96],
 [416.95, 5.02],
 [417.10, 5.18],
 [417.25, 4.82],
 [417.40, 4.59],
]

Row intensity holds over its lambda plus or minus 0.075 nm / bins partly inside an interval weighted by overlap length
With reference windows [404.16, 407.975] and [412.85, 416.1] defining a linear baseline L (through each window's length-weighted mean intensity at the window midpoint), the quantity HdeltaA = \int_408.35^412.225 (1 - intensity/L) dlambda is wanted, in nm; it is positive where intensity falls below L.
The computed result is -0.17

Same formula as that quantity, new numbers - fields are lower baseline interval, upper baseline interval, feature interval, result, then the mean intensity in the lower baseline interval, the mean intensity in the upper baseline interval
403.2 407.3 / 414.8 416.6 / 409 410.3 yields -0.04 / 4.67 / 4.6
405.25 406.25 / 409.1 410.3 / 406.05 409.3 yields -0.27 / 4.52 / 4.69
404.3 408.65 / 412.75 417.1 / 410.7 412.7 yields -0.03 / 4.72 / 4.75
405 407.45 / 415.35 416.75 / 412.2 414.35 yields -0.13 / 4.64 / 4.68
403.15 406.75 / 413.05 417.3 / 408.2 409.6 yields -0.21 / 4.65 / 4.7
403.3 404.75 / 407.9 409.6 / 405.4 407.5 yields 0.19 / 4.81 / 5.25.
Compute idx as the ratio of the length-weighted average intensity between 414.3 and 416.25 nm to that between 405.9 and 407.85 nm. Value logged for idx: 0.96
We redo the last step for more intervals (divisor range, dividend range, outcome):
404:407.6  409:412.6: 1.02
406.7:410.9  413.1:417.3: 0.96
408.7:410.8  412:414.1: 1.02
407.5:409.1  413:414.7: 0.90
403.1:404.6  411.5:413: 1.04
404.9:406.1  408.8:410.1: 1.09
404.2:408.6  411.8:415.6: 1.00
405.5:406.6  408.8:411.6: 1.08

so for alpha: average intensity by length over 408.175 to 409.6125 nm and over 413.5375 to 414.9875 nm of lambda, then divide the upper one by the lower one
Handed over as 0.9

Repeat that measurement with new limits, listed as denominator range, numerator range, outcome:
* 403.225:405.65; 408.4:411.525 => 1.03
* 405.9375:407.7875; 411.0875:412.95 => 1.06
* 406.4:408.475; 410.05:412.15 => 0.96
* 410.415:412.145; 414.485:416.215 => 0.95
